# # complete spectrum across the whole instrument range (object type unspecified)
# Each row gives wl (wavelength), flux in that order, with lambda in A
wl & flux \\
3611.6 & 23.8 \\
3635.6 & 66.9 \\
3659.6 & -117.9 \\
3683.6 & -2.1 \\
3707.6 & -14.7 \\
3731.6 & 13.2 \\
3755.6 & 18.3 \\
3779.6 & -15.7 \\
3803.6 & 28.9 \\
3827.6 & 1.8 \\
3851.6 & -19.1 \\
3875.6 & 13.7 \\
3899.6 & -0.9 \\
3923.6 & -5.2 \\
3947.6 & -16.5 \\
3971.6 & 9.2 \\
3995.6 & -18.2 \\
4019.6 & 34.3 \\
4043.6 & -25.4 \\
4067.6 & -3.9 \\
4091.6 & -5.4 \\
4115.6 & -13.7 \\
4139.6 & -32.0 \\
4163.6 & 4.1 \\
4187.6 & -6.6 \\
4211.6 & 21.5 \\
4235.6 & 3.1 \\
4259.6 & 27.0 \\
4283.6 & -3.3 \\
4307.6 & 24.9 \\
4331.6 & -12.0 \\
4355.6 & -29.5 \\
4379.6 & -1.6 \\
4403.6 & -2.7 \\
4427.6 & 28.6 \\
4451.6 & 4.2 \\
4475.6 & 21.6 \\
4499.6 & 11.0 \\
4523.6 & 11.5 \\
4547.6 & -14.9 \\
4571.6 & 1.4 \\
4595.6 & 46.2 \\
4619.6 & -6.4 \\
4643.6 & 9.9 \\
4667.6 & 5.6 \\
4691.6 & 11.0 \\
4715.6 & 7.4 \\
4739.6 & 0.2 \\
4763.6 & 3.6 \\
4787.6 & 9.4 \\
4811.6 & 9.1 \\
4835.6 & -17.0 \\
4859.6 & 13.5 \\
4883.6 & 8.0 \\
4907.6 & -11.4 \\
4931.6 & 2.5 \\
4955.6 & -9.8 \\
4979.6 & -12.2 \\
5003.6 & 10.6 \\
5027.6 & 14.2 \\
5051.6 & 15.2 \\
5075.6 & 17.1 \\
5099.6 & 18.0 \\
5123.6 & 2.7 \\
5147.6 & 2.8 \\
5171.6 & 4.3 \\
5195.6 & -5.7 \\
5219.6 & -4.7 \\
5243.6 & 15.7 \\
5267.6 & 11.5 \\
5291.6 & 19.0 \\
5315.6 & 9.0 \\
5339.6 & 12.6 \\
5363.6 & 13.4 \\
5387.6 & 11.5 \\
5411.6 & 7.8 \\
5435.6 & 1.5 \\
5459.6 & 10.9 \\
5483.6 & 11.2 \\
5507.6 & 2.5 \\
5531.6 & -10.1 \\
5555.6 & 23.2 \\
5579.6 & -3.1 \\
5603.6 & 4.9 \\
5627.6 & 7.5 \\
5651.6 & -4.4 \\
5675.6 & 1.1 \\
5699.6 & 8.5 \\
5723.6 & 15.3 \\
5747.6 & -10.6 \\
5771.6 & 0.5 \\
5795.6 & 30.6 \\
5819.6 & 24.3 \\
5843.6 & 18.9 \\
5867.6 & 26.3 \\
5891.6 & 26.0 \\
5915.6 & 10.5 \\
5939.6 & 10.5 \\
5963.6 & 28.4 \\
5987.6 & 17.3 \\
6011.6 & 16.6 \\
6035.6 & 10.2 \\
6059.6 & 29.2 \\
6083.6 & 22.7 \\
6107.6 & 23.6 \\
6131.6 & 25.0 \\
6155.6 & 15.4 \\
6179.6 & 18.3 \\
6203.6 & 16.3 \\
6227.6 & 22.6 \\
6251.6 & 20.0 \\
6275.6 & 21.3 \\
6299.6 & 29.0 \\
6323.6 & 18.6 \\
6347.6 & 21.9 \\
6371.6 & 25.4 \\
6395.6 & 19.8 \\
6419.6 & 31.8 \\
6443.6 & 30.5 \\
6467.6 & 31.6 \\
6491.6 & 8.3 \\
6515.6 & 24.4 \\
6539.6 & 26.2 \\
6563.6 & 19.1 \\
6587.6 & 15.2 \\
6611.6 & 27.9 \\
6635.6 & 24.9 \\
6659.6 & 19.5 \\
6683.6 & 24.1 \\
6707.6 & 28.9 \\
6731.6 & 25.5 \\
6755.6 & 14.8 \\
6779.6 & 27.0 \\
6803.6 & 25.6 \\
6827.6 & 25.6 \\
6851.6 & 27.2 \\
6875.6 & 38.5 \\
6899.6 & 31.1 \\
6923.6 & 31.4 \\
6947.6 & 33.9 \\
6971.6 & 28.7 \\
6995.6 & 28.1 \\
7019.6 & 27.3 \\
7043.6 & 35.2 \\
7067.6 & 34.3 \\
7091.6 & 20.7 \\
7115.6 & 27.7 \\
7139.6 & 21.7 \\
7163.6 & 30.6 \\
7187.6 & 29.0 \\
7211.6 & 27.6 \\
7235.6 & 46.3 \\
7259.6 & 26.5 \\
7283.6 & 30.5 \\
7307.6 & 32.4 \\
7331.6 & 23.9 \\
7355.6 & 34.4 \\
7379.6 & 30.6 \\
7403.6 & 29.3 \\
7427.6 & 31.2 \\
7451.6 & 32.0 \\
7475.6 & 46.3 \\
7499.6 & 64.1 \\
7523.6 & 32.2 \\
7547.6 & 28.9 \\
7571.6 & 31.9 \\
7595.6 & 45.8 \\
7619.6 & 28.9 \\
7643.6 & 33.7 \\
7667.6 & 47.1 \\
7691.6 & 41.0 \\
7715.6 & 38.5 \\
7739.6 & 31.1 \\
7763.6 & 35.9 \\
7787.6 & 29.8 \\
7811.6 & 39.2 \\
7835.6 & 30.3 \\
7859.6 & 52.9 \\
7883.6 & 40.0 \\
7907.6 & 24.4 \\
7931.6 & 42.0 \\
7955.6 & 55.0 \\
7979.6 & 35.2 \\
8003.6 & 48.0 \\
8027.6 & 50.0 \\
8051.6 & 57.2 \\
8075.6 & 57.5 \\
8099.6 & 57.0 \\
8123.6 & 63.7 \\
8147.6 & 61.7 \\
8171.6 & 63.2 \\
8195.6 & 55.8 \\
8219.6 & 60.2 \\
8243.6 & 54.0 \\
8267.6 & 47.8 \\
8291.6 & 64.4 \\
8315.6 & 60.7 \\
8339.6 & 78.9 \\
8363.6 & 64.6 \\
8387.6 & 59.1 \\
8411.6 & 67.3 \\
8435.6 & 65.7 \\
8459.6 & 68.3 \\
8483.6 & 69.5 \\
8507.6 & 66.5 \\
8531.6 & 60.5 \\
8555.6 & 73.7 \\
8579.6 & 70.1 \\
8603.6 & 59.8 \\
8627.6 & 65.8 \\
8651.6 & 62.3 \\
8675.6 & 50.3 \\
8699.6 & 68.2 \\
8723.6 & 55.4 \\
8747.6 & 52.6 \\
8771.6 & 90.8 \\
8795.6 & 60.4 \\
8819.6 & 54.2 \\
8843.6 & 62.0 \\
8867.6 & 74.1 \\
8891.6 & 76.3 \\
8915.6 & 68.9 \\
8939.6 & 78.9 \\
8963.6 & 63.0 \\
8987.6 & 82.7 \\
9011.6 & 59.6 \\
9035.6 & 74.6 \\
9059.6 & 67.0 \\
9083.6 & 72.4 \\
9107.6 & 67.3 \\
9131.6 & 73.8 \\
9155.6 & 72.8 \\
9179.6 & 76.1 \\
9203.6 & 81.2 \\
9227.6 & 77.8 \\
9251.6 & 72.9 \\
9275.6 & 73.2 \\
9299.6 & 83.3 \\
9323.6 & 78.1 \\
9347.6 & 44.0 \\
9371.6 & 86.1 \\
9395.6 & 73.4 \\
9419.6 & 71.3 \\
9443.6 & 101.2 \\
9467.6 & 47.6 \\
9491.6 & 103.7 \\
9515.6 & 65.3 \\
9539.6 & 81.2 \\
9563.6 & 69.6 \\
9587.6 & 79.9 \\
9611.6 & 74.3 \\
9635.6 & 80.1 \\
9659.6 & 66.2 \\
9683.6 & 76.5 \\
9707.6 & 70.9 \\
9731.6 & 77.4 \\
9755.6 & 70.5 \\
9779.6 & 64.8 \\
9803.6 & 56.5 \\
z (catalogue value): 1.01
